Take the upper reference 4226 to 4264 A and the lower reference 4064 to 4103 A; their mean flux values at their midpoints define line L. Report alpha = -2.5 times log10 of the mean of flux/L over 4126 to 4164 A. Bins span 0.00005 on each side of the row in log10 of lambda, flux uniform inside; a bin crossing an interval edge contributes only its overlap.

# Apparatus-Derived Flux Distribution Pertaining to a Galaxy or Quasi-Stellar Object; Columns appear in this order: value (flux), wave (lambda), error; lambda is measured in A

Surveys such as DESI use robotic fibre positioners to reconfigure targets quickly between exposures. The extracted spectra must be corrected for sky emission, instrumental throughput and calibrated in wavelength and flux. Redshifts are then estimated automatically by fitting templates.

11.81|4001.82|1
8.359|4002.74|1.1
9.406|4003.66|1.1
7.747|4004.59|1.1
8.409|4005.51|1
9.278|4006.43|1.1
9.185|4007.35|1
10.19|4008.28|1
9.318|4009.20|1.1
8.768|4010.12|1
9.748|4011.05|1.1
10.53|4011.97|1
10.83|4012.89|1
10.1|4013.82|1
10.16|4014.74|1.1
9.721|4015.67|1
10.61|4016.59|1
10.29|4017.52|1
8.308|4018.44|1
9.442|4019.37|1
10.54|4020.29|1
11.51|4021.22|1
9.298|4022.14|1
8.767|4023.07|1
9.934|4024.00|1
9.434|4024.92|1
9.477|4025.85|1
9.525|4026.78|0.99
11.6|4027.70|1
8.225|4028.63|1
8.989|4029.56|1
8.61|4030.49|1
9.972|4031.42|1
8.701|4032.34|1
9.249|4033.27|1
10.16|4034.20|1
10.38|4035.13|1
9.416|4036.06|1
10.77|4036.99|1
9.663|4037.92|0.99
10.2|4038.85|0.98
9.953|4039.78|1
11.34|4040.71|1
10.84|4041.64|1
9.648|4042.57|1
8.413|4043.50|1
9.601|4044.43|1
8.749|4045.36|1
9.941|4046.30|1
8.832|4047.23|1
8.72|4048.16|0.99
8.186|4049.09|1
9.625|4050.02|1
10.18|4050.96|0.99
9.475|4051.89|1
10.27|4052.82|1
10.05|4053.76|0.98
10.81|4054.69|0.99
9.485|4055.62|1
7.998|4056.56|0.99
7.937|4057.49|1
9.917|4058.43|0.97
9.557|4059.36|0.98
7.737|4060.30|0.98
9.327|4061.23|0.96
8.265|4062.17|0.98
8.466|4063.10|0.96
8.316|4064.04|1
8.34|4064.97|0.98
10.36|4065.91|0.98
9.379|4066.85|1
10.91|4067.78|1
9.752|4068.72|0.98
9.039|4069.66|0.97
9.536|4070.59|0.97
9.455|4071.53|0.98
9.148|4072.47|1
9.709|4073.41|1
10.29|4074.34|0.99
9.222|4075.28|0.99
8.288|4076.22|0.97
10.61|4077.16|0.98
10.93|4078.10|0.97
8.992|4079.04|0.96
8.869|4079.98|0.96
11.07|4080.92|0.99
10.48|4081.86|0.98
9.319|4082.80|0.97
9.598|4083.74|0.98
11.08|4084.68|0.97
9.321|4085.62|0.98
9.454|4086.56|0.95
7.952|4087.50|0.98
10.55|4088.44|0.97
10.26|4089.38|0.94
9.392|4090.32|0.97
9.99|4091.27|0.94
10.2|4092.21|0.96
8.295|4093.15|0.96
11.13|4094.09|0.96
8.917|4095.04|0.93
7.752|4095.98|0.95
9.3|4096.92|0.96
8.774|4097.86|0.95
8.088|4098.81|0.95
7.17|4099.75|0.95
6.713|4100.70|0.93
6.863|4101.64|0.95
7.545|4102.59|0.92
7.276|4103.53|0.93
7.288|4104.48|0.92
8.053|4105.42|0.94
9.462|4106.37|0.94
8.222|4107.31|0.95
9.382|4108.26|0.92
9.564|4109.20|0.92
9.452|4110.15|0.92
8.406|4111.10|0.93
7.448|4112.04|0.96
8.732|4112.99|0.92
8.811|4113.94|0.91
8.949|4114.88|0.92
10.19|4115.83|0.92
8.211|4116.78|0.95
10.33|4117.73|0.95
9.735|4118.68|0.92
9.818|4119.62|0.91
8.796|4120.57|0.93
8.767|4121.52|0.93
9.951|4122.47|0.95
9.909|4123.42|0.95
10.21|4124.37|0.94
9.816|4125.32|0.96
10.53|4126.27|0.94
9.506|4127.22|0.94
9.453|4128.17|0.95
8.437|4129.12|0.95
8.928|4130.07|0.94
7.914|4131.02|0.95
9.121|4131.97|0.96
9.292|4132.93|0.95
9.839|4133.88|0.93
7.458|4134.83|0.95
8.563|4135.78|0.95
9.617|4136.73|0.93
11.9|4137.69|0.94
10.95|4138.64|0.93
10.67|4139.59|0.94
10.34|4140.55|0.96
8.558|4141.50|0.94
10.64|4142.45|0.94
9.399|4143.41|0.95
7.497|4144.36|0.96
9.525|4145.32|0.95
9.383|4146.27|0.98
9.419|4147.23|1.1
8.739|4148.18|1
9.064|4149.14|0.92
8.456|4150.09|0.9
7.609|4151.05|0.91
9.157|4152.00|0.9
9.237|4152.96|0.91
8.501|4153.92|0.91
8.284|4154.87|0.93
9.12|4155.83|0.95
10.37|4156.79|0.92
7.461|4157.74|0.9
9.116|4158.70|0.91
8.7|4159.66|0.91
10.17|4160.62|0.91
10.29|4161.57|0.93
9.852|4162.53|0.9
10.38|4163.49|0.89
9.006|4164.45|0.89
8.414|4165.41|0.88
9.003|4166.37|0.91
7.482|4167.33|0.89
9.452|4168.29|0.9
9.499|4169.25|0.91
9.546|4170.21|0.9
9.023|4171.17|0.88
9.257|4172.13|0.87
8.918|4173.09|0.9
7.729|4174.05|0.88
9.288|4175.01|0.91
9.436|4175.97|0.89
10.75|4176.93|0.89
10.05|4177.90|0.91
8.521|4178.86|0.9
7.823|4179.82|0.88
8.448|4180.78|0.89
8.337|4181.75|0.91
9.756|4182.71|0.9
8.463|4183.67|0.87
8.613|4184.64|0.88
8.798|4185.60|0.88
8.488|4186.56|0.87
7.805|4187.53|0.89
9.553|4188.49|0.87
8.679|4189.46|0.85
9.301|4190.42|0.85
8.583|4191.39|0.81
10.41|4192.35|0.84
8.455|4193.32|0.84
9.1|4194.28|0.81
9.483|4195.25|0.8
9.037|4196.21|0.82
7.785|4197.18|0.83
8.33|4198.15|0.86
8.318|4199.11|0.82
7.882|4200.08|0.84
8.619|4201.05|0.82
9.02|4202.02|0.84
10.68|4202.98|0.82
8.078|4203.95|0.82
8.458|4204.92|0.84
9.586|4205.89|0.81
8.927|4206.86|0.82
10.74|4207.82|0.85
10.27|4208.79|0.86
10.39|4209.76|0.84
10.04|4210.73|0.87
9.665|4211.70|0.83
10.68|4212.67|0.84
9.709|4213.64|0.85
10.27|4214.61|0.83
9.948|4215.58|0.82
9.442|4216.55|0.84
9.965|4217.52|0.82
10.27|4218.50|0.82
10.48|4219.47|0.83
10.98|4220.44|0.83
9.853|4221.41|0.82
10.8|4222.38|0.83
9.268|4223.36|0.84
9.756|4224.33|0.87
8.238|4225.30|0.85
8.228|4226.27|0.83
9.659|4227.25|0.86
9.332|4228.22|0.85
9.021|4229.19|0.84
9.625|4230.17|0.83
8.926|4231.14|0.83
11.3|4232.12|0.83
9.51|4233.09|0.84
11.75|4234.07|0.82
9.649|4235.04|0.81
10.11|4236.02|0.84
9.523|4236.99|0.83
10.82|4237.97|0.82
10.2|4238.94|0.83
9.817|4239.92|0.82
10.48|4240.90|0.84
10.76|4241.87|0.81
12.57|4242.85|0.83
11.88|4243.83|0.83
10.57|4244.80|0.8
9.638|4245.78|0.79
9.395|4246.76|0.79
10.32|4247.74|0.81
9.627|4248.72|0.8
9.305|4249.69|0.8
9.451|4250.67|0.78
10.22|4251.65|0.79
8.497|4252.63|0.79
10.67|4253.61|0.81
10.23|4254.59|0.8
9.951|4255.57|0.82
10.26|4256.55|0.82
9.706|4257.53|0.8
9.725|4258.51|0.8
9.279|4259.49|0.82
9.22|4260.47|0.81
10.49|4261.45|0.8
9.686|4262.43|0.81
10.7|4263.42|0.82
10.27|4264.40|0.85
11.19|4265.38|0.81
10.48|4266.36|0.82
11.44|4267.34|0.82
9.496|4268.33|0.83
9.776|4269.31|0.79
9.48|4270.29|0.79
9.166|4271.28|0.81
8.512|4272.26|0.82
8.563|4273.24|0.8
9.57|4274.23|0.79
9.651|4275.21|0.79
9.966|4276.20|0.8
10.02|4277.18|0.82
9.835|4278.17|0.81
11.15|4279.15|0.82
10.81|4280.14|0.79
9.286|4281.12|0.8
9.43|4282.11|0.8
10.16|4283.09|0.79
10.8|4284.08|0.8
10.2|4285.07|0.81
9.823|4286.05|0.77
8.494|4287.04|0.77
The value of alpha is 0.03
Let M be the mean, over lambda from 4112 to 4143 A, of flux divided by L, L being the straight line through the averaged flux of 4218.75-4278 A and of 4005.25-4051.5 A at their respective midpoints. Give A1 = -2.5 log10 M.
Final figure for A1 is 0.04 mag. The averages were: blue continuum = 9.67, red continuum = 9.95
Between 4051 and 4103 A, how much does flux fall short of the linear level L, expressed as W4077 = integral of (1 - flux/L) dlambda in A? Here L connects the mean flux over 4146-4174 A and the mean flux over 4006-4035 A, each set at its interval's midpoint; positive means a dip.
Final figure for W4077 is 0.9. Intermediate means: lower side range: 9.7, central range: 9.27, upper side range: 9.04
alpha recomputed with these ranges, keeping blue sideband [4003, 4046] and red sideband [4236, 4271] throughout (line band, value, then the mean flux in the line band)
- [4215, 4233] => 0.04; 9.72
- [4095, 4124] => 0.14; 8.65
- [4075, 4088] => 0.01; 9.66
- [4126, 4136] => 0.10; 8.99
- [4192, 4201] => 0.15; 8.72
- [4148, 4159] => 0.14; 8.75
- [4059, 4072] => 0.07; 9.17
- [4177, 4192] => 0.14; 8.82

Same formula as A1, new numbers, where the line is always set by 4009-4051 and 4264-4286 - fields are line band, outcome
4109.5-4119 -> 0.09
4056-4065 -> 0.13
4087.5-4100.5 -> 0.07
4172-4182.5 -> 0.10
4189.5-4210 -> 0.09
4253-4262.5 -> 0.00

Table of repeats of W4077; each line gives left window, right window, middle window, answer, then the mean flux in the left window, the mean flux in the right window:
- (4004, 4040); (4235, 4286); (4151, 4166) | 1.11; 9.66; 10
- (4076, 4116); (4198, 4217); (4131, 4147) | -0.52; 9.02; 9.48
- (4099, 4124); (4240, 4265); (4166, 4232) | 2.15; 8.66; 10.1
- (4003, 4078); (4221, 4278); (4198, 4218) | 0.71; 9.53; 9.92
